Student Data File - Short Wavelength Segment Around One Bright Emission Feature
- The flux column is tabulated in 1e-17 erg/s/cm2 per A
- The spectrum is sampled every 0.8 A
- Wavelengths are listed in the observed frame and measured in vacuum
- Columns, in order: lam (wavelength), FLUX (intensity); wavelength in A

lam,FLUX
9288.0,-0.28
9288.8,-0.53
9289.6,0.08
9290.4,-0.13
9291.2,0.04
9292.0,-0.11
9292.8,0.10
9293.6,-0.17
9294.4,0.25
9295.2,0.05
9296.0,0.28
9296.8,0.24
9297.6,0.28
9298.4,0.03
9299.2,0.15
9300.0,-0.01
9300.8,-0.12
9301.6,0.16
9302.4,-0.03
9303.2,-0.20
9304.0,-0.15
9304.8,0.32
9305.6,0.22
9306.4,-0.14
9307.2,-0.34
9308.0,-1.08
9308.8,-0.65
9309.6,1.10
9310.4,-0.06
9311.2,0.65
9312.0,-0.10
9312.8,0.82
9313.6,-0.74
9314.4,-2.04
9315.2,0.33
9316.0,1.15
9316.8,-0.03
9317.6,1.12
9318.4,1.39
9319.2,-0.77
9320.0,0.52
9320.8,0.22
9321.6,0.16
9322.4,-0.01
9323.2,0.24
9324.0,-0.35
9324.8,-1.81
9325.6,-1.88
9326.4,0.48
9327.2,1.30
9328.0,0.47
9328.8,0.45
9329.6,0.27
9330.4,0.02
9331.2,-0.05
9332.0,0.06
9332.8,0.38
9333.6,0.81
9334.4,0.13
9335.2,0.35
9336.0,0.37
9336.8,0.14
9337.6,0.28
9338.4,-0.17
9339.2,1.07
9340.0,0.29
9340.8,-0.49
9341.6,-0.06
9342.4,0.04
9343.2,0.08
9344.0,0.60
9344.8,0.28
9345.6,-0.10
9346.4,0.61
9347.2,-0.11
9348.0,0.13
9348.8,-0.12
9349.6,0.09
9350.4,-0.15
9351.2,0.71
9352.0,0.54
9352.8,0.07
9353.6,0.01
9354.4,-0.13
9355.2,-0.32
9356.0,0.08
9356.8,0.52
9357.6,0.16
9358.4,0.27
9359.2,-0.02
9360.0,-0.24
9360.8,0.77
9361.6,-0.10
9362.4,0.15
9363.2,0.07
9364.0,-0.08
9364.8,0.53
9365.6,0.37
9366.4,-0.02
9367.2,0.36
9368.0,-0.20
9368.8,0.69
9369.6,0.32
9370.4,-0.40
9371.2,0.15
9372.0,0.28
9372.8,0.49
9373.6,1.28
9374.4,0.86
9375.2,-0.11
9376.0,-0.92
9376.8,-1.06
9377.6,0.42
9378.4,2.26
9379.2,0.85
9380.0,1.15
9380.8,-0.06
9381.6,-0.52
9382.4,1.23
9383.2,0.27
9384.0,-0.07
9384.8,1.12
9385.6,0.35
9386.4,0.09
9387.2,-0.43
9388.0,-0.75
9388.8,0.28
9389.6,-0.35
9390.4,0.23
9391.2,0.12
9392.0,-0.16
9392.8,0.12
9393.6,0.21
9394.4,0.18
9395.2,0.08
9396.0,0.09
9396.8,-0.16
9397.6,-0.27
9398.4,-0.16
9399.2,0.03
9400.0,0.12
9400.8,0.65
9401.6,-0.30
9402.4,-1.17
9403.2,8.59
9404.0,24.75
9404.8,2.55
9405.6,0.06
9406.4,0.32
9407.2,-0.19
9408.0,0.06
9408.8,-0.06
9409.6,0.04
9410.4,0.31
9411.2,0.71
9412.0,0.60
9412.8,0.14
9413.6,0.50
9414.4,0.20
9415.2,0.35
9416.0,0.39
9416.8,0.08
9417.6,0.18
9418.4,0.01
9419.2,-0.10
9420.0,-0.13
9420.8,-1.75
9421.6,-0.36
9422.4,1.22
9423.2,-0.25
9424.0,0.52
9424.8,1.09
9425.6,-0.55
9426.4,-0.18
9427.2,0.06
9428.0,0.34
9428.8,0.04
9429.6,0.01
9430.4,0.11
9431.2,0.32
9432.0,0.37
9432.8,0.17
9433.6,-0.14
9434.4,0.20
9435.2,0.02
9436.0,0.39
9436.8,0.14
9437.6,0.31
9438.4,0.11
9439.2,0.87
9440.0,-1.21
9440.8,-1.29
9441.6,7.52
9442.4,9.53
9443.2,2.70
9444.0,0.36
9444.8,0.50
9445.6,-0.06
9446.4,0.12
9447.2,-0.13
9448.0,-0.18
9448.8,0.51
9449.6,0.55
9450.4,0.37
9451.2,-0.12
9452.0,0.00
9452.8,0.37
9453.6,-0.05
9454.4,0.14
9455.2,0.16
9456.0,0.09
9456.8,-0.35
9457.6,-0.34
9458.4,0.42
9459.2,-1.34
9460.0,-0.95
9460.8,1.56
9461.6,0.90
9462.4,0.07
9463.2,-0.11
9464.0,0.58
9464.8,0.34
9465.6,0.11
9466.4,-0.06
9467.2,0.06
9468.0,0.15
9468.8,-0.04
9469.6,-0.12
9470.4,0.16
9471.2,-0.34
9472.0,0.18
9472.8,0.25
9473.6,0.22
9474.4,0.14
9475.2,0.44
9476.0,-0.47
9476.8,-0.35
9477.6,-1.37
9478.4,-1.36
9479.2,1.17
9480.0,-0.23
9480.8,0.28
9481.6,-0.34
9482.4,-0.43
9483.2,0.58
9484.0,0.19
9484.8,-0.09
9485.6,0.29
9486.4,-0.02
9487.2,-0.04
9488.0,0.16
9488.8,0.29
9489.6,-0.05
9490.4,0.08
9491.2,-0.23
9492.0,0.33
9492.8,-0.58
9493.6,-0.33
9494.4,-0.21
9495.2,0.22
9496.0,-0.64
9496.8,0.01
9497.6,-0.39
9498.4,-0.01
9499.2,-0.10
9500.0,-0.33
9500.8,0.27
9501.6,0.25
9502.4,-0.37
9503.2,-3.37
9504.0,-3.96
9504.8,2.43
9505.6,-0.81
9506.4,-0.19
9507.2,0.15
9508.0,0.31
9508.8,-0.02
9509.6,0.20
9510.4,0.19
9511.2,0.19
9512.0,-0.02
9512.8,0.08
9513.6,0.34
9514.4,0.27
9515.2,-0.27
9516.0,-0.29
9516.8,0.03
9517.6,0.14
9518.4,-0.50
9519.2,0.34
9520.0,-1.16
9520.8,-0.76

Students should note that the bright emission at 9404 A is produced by [O III] 5007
